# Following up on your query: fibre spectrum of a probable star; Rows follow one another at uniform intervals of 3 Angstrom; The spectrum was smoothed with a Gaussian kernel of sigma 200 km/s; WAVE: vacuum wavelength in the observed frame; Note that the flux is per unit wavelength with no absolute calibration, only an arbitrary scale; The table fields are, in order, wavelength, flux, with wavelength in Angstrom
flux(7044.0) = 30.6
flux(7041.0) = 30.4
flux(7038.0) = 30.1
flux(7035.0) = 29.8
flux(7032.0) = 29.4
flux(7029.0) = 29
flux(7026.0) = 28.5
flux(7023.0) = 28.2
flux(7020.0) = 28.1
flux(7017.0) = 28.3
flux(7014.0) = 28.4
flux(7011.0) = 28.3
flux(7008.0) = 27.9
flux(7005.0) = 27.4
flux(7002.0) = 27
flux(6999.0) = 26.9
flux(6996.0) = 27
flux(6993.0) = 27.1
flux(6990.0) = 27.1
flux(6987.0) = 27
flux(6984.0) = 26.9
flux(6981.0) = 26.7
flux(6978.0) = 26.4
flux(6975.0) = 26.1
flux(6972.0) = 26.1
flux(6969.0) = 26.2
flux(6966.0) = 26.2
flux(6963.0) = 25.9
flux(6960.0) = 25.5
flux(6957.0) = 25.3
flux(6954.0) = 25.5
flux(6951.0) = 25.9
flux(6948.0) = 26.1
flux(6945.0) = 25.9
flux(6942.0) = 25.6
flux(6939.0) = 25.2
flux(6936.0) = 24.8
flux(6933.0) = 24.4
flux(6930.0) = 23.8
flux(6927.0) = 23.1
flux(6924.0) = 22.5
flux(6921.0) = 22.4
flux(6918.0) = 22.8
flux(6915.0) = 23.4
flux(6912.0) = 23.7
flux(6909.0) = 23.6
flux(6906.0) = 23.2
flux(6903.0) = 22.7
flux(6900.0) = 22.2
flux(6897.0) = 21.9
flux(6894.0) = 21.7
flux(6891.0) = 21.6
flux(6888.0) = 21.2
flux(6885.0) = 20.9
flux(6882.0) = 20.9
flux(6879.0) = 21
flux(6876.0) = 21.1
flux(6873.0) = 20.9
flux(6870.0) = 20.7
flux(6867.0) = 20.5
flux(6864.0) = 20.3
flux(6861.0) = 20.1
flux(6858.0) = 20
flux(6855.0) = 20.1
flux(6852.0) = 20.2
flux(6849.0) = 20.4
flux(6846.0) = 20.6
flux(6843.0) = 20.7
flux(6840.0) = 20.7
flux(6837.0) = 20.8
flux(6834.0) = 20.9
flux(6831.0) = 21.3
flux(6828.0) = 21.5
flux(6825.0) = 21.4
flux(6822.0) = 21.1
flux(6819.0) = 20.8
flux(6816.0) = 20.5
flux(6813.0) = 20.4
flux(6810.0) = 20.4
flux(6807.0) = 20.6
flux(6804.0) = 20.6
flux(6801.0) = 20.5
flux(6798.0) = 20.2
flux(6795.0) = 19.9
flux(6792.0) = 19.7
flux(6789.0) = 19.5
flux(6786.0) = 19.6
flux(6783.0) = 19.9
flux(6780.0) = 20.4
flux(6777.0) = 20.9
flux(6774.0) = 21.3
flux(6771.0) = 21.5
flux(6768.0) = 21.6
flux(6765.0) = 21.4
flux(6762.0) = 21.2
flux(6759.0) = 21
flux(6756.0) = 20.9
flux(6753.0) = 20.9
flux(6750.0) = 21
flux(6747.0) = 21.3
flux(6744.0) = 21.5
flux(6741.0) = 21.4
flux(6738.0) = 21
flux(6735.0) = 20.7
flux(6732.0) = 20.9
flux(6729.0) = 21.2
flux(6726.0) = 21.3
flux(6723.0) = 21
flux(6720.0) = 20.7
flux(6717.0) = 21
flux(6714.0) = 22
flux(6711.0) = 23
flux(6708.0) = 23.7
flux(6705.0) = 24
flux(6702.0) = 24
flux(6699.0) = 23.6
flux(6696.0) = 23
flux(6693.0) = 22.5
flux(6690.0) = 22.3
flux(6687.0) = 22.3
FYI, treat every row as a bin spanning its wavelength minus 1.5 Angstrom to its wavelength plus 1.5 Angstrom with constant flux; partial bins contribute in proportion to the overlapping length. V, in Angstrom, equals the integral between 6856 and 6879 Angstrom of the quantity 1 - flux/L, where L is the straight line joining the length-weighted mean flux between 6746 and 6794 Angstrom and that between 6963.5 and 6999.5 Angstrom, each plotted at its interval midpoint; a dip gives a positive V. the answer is 2.9 Angstrom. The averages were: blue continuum 20.7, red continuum 26.6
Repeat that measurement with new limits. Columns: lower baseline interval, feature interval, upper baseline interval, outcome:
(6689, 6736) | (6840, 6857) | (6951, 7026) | 2.8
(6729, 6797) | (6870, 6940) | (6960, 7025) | 6.2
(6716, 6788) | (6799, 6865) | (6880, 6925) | 3.2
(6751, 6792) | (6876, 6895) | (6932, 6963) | 2.1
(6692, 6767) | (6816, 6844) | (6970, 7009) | 3.2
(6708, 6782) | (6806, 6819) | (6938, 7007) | 1.3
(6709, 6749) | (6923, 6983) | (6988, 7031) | 2.5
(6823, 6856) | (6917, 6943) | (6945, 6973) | 0.9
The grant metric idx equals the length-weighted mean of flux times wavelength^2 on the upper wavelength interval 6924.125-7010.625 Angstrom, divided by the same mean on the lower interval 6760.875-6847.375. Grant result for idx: 1.32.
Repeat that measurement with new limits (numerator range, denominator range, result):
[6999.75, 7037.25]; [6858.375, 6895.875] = 1.41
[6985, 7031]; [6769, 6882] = 1.42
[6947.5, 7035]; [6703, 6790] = 1.37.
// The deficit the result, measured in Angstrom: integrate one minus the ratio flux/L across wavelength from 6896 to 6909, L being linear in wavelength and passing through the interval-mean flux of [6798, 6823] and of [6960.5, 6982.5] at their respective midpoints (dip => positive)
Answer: 0.6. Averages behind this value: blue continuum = 20.6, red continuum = 26.2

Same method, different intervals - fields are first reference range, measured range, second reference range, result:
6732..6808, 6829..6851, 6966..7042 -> 1.98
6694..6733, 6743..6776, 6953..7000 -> 2.54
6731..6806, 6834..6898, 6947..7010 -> 7.24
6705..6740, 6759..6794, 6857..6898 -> 1.19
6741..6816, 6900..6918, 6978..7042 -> 1.19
